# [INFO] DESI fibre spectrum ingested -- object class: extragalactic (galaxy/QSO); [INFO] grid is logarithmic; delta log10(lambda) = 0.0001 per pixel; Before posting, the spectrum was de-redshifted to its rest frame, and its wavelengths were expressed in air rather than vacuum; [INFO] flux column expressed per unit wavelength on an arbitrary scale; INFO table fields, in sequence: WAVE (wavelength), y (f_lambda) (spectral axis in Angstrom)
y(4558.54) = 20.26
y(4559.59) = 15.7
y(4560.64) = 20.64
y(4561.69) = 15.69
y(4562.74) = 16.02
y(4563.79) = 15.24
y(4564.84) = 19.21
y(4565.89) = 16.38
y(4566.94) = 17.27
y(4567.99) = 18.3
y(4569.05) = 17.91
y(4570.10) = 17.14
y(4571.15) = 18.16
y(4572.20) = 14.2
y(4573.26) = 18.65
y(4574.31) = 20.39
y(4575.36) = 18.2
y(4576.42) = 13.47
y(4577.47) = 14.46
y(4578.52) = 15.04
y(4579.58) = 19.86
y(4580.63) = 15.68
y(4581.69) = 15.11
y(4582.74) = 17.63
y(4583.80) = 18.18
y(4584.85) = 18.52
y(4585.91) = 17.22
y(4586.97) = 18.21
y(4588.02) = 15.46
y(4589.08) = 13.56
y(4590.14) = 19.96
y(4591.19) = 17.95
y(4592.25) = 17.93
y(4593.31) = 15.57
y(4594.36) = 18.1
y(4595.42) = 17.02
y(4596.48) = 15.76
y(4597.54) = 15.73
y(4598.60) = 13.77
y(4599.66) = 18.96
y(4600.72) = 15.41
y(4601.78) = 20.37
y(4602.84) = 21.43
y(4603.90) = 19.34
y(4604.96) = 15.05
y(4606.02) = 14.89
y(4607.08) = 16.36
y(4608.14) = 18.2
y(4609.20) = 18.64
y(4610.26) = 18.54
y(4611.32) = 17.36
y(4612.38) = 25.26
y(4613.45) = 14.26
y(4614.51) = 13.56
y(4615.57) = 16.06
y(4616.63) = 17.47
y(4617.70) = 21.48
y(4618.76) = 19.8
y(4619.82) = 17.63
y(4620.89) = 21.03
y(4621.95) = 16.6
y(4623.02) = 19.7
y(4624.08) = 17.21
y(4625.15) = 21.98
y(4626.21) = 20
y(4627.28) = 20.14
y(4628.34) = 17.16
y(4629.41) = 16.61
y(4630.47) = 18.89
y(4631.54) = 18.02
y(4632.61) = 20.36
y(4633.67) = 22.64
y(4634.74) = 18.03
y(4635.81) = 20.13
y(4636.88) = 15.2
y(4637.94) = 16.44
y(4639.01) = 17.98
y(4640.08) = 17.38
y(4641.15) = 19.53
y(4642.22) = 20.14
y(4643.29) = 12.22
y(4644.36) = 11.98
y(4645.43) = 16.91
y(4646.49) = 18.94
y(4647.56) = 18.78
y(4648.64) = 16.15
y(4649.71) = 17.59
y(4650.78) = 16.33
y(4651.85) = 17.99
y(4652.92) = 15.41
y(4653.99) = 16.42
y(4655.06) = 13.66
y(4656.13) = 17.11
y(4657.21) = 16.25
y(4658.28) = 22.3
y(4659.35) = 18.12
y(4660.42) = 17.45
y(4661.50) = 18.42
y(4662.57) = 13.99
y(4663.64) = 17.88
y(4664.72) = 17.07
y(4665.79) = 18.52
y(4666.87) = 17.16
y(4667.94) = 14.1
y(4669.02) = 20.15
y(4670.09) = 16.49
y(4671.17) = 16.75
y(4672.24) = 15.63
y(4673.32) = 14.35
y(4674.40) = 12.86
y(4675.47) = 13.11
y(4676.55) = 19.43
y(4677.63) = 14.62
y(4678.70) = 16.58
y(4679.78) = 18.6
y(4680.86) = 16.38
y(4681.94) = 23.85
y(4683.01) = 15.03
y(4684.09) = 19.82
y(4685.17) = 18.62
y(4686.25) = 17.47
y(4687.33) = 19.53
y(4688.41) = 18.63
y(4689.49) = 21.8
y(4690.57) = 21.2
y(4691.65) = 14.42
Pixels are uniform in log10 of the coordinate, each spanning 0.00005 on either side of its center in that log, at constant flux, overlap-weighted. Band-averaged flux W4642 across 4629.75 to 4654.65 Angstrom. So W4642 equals 17.5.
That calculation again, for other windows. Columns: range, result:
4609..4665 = 17.8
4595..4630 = 18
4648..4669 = 17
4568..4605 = 17.2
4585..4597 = 17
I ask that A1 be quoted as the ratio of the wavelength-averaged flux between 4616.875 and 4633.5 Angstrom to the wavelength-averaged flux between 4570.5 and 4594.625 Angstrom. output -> 1.13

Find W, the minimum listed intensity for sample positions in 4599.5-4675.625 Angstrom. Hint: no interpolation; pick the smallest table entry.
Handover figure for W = 11.98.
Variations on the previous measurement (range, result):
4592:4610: 13.77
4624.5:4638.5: 15.2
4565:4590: 13.47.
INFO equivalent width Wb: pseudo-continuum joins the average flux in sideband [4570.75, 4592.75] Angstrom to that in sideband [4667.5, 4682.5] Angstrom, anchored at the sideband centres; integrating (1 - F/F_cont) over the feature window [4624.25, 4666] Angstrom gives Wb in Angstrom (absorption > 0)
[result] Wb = -2.3 Angstrom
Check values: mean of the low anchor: 17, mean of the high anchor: 16.7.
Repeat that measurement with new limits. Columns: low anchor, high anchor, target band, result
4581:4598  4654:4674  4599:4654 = -3.28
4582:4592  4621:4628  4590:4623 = 1.19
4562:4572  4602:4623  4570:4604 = 0.87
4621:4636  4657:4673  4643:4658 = 1.45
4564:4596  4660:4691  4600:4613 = -0.88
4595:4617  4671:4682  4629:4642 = -1.26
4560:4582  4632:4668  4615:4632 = -1.47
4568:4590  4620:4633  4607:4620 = 0.18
